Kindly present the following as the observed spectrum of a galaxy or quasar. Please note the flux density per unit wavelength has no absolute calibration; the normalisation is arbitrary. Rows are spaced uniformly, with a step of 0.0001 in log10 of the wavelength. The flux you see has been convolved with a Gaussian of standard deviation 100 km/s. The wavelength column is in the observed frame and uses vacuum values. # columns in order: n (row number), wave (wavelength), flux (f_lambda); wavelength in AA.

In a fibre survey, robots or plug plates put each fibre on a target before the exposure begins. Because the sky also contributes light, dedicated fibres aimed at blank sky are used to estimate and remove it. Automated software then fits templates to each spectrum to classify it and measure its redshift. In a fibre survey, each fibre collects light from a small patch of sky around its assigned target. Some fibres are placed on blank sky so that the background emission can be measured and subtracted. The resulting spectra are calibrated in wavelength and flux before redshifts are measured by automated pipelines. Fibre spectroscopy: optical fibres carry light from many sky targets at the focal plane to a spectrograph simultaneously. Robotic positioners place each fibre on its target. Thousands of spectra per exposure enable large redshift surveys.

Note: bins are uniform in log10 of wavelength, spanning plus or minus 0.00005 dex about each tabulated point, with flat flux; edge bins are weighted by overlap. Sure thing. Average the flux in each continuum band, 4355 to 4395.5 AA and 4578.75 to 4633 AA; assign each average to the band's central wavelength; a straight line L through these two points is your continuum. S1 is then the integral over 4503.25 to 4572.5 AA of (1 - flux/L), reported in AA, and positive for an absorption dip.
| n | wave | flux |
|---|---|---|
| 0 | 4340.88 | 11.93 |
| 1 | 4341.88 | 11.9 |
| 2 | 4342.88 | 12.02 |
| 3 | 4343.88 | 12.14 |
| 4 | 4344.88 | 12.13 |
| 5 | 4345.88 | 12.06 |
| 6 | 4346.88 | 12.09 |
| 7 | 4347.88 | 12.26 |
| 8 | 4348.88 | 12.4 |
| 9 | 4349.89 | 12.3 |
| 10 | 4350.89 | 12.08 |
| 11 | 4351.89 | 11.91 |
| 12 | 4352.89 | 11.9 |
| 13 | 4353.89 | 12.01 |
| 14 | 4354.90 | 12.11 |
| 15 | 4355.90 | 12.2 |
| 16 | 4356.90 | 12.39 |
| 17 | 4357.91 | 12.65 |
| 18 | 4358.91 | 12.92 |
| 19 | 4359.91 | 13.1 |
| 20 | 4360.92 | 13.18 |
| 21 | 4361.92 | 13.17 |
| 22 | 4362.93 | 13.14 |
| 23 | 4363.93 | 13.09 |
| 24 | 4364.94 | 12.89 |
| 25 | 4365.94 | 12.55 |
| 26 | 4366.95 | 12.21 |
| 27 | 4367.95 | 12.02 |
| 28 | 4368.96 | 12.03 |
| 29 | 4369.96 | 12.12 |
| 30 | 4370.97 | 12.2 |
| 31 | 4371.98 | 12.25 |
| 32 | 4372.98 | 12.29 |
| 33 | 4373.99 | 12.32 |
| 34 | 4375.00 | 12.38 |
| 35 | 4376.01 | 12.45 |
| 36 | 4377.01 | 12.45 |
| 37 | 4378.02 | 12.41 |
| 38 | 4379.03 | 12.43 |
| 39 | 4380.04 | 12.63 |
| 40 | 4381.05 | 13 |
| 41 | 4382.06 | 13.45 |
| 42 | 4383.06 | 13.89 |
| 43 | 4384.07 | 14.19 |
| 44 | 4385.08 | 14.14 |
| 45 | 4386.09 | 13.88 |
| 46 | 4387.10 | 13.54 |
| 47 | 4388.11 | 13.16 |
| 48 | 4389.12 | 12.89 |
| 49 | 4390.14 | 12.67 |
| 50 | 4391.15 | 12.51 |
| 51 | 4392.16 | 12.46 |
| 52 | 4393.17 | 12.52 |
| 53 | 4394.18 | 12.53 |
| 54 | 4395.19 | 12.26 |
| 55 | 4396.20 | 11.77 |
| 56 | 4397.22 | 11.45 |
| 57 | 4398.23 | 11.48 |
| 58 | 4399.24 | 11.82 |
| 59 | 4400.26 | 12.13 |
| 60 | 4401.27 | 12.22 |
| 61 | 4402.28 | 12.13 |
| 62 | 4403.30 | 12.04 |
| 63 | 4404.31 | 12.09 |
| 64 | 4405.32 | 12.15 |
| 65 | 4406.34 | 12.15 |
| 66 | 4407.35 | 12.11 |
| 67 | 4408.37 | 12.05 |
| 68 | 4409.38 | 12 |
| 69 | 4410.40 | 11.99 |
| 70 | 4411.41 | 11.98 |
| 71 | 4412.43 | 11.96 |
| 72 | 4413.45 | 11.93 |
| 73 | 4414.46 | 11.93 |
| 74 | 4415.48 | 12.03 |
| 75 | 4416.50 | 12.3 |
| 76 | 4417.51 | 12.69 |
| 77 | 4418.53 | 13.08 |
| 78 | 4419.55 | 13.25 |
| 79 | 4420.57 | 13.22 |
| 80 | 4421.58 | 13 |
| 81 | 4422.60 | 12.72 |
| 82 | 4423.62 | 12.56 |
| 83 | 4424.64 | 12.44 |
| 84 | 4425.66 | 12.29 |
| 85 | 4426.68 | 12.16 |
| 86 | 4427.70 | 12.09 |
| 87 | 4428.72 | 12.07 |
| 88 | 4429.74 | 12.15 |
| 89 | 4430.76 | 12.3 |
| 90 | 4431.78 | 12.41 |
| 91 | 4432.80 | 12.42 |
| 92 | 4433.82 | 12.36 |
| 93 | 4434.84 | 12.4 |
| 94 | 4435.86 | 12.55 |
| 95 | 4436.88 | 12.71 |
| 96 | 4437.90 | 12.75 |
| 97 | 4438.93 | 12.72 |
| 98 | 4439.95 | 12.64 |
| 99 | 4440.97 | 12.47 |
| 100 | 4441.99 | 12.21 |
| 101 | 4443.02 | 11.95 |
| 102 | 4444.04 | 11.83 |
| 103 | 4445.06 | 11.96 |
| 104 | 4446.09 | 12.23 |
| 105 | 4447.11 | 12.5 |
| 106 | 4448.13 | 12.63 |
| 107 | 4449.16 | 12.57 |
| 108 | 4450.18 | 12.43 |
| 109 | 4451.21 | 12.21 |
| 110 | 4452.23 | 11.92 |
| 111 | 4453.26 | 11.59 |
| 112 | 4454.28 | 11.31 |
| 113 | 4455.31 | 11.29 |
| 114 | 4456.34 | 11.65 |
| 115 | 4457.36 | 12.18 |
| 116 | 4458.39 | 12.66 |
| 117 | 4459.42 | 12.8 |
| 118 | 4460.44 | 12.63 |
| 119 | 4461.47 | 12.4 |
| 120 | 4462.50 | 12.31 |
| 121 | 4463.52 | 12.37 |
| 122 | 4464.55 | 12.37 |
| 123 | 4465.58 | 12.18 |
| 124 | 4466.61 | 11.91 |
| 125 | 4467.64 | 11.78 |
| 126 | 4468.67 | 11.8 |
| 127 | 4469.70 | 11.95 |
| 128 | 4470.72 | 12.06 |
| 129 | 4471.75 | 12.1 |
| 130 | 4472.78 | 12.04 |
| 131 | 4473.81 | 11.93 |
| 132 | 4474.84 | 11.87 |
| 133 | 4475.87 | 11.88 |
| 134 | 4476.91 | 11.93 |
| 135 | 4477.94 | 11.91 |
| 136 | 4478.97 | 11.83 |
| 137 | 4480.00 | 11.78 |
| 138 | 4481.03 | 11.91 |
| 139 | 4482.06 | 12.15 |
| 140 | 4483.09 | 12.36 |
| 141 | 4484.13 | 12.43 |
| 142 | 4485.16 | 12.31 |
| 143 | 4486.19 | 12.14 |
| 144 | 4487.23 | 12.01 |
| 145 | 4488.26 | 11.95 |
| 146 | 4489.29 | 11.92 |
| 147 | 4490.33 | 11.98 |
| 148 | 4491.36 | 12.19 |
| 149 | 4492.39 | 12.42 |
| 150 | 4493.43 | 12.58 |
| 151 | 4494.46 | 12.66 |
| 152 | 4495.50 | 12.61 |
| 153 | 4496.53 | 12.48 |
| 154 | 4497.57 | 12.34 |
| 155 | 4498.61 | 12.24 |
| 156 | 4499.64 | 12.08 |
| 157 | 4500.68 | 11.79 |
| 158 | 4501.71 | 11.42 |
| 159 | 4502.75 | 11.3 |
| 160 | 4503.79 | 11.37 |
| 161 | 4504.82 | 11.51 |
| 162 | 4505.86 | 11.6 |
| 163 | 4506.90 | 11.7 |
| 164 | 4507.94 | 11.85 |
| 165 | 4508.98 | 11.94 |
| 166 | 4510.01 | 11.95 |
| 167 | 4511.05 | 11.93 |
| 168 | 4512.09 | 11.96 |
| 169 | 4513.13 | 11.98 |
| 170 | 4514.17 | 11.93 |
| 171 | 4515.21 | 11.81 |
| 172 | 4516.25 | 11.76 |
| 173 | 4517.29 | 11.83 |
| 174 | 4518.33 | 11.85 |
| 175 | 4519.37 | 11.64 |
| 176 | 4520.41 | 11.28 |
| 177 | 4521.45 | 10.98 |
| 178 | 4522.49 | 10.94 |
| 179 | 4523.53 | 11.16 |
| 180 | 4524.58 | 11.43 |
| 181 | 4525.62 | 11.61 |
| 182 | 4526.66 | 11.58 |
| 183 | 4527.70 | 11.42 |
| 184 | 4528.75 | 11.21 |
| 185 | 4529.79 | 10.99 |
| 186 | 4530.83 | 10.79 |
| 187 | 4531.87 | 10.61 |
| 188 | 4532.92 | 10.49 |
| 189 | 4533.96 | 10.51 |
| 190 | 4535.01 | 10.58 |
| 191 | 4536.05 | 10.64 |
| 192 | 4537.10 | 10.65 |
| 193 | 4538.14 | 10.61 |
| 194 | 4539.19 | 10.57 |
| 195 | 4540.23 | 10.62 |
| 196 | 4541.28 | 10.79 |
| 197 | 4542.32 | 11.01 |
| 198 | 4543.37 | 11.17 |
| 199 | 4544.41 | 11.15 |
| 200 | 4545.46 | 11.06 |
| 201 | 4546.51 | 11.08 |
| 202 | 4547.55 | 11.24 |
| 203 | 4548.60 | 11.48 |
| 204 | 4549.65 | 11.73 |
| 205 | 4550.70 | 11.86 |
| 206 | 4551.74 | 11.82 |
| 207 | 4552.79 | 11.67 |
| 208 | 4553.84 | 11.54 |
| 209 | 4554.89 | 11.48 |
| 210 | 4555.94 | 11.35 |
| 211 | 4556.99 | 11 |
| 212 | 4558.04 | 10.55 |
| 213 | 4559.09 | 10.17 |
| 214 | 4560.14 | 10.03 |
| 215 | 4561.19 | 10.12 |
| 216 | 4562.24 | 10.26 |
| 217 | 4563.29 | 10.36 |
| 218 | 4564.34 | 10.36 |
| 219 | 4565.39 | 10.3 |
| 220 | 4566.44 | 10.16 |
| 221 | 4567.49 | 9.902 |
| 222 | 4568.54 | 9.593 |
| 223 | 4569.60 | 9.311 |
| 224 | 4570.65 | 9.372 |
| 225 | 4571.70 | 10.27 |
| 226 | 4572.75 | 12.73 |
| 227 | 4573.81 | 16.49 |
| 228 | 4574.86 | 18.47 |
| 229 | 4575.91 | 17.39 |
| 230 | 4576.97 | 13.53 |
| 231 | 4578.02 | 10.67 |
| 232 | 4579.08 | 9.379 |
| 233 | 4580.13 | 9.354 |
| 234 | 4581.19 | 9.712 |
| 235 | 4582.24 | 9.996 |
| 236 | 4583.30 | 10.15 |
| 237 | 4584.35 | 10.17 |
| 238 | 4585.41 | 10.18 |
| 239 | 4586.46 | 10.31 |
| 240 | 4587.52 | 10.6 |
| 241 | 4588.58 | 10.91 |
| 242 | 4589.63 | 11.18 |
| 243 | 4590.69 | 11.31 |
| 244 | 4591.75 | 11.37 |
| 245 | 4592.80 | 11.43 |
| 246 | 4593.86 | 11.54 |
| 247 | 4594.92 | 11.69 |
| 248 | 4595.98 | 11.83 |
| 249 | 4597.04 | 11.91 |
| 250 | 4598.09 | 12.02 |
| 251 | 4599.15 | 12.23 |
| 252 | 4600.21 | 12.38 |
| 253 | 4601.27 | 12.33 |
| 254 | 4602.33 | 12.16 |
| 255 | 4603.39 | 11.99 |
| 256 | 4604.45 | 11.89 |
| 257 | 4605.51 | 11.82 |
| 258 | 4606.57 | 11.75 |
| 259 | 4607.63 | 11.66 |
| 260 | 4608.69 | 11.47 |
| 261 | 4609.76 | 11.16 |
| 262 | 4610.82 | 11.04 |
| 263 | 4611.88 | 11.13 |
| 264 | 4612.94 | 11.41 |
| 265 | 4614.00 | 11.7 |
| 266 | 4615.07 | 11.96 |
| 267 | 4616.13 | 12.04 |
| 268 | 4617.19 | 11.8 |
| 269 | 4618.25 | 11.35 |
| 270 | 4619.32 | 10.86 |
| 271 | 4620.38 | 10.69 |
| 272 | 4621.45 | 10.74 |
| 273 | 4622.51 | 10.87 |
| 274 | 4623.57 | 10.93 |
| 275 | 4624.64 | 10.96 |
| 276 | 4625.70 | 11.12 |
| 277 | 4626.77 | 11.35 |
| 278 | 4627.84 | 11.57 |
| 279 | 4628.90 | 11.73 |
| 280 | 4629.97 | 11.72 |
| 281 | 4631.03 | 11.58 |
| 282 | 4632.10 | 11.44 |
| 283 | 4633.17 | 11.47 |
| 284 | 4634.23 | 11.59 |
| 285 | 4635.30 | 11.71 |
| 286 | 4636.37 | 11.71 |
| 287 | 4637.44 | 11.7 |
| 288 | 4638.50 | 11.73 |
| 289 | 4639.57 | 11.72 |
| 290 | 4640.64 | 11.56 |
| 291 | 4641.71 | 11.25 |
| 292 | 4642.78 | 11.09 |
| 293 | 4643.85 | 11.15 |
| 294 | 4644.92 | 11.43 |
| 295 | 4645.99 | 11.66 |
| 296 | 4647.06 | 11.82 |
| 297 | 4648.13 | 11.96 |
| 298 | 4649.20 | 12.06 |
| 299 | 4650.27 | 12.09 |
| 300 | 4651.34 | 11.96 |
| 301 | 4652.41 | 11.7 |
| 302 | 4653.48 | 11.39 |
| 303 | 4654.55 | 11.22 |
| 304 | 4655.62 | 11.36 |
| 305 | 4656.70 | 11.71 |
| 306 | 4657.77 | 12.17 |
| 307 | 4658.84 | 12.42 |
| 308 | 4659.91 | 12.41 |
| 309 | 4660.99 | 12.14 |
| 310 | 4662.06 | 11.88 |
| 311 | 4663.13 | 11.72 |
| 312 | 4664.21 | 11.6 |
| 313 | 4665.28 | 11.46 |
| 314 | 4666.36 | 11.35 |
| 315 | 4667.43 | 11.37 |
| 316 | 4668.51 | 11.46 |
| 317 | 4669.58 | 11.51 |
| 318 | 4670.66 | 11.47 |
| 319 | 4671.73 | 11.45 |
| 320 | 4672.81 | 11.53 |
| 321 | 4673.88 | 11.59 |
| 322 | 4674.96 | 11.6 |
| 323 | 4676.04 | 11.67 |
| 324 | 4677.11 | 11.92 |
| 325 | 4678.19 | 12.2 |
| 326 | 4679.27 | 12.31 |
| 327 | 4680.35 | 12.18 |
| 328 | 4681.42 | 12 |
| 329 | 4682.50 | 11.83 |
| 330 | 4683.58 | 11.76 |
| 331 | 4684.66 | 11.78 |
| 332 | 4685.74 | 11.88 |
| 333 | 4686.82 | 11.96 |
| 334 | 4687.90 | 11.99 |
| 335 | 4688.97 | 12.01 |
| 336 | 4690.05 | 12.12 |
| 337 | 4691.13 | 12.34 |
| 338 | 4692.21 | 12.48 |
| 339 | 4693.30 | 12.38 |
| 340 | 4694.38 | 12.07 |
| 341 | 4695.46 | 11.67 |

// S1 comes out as 3.9 AA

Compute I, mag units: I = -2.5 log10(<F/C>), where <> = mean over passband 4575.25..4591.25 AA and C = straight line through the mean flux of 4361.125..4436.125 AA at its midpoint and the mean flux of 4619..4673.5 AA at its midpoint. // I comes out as 0.070 mag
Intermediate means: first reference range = 12.5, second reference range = 11.5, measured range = 11.1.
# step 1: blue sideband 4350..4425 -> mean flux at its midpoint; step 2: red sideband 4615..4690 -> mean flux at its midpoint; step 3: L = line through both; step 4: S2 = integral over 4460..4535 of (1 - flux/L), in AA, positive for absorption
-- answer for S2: 2.0 AA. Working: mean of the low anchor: 12.5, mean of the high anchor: 11.6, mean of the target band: 11.8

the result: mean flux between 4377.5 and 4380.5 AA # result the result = 12.5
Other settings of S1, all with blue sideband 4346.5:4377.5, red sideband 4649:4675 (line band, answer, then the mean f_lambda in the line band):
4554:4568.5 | 1.80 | 10.5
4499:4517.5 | 0.47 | 11.8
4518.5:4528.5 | 0.57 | 11.3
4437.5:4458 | 0.11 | 12.1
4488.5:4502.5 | -0.10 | 12.2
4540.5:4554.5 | 0.74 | 11.3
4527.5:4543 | 1.61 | 10.8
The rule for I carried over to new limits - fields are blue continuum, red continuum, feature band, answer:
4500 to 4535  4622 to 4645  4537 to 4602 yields 0.02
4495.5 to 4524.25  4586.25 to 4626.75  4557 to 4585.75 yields 0.05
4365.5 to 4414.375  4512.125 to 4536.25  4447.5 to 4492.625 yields -0.03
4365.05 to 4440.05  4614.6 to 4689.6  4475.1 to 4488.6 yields 0.01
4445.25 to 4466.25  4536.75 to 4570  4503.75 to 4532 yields -0.02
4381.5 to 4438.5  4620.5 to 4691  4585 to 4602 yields 0.04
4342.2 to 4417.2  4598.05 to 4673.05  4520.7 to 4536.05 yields 0.09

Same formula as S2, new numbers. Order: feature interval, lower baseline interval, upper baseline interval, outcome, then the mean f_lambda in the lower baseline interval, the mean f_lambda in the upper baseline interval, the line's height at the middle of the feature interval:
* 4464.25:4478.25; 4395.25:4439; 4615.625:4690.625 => 0.2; 12.3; 11.6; 12.1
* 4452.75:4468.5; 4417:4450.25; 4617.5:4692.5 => 0.4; 12.5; 11.6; 12.4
